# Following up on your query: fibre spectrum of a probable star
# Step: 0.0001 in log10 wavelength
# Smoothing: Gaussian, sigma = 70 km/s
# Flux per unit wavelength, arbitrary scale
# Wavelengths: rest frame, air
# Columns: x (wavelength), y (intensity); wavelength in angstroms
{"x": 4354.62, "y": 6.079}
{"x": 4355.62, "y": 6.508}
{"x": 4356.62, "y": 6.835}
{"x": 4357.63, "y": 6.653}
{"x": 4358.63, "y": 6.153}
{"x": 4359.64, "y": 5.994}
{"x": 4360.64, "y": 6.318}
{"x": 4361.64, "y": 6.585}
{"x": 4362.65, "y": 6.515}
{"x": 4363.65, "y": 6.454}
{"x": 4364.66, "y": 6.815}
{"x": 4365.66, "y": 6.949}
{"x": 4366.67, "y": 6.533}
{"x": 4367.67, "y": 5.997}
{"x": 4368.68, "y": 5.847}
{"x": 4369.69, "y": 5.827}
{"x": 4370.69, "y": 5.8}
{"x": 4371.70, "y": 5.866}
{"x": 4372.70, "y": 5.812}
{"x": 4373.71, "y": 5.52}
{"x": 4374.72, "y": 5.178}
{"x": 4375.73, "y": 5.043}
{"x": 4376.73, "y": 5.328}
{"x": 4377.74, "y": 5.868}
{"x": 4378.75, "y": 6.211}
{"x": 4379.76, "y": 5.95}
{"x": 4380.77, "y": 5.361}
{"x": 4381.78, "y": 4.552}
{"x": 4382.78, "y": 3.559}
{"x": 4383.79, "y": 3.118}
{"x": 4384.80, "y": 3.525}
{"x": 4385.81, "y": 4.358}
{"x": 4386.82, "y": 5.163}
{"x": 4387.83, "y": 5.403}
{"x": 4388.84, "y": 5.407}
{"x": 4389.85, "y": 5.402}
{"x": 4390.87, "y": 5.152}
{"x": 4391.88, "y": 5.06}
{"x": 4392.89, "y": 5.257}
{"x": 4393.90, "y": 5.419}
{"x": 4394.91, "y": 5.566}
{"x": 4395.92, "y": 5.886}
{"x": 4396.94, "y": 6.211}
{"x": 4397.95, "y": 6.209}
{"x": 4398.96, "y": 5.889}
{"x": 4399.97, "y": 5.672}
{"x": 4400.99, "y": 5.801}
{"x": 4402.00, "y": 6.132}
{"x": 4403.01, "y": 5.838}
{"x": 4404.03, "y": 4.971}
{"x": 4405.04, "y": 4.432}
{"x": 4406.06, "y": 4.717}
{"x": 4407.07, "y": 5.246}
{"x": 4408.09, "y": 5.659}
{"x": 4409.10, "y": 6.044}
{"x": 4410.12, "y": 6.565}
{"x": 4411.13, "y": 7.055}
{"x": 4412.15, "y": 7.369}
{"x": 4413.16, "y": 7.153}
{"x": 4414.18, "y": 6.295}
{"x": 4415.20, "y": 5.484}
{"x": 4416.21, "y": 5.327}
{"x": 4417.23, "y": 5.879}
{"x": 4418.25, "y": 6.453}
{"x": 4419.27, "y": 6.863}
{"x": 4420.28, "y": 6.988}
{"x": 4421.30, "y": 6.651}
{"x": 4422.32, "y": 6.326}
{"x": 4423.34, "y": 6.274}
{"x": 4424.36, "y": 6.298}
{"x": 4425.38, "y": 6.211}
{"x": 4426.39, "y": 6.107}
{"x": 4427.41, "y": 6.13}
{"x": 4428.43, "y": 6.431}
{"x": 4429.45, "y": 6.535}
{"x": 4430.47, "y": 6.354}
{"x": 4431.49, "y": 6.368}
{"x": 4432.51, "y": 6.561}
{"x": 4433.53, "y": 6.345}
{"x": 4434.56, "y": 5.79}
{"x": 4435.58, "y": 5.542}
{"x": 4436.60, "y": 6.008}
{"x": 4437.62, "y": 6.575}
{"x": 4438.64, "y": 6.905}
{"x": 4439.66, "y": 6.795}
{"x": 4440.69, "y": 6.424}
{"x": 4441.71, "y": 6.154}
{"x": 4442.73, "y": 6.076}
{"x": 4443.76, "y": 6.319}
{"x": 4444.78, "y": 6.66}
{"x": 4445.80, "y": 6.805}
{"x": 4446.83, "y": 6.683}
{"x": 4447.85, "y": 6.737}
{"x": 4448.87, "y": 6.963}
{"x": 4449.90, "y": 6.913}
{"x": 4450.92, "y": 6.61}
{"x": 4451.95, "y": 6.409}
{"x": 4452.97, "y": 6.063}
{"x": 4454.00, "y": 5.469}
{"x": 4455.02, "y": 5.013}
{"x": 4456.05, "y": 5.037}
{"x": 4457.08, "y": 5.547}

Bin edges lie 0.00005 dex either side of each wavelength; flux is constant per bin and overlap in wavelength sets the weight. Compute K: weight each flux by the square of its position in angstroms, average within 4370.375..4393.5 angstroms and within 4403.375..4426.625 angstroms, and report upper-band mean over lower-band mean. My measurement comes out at 1.21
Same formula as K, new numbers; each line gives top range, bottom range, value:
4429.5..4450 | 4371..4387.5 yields 1.31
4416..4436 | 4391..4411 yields 1.13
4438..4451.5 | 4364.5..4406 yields 1.25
